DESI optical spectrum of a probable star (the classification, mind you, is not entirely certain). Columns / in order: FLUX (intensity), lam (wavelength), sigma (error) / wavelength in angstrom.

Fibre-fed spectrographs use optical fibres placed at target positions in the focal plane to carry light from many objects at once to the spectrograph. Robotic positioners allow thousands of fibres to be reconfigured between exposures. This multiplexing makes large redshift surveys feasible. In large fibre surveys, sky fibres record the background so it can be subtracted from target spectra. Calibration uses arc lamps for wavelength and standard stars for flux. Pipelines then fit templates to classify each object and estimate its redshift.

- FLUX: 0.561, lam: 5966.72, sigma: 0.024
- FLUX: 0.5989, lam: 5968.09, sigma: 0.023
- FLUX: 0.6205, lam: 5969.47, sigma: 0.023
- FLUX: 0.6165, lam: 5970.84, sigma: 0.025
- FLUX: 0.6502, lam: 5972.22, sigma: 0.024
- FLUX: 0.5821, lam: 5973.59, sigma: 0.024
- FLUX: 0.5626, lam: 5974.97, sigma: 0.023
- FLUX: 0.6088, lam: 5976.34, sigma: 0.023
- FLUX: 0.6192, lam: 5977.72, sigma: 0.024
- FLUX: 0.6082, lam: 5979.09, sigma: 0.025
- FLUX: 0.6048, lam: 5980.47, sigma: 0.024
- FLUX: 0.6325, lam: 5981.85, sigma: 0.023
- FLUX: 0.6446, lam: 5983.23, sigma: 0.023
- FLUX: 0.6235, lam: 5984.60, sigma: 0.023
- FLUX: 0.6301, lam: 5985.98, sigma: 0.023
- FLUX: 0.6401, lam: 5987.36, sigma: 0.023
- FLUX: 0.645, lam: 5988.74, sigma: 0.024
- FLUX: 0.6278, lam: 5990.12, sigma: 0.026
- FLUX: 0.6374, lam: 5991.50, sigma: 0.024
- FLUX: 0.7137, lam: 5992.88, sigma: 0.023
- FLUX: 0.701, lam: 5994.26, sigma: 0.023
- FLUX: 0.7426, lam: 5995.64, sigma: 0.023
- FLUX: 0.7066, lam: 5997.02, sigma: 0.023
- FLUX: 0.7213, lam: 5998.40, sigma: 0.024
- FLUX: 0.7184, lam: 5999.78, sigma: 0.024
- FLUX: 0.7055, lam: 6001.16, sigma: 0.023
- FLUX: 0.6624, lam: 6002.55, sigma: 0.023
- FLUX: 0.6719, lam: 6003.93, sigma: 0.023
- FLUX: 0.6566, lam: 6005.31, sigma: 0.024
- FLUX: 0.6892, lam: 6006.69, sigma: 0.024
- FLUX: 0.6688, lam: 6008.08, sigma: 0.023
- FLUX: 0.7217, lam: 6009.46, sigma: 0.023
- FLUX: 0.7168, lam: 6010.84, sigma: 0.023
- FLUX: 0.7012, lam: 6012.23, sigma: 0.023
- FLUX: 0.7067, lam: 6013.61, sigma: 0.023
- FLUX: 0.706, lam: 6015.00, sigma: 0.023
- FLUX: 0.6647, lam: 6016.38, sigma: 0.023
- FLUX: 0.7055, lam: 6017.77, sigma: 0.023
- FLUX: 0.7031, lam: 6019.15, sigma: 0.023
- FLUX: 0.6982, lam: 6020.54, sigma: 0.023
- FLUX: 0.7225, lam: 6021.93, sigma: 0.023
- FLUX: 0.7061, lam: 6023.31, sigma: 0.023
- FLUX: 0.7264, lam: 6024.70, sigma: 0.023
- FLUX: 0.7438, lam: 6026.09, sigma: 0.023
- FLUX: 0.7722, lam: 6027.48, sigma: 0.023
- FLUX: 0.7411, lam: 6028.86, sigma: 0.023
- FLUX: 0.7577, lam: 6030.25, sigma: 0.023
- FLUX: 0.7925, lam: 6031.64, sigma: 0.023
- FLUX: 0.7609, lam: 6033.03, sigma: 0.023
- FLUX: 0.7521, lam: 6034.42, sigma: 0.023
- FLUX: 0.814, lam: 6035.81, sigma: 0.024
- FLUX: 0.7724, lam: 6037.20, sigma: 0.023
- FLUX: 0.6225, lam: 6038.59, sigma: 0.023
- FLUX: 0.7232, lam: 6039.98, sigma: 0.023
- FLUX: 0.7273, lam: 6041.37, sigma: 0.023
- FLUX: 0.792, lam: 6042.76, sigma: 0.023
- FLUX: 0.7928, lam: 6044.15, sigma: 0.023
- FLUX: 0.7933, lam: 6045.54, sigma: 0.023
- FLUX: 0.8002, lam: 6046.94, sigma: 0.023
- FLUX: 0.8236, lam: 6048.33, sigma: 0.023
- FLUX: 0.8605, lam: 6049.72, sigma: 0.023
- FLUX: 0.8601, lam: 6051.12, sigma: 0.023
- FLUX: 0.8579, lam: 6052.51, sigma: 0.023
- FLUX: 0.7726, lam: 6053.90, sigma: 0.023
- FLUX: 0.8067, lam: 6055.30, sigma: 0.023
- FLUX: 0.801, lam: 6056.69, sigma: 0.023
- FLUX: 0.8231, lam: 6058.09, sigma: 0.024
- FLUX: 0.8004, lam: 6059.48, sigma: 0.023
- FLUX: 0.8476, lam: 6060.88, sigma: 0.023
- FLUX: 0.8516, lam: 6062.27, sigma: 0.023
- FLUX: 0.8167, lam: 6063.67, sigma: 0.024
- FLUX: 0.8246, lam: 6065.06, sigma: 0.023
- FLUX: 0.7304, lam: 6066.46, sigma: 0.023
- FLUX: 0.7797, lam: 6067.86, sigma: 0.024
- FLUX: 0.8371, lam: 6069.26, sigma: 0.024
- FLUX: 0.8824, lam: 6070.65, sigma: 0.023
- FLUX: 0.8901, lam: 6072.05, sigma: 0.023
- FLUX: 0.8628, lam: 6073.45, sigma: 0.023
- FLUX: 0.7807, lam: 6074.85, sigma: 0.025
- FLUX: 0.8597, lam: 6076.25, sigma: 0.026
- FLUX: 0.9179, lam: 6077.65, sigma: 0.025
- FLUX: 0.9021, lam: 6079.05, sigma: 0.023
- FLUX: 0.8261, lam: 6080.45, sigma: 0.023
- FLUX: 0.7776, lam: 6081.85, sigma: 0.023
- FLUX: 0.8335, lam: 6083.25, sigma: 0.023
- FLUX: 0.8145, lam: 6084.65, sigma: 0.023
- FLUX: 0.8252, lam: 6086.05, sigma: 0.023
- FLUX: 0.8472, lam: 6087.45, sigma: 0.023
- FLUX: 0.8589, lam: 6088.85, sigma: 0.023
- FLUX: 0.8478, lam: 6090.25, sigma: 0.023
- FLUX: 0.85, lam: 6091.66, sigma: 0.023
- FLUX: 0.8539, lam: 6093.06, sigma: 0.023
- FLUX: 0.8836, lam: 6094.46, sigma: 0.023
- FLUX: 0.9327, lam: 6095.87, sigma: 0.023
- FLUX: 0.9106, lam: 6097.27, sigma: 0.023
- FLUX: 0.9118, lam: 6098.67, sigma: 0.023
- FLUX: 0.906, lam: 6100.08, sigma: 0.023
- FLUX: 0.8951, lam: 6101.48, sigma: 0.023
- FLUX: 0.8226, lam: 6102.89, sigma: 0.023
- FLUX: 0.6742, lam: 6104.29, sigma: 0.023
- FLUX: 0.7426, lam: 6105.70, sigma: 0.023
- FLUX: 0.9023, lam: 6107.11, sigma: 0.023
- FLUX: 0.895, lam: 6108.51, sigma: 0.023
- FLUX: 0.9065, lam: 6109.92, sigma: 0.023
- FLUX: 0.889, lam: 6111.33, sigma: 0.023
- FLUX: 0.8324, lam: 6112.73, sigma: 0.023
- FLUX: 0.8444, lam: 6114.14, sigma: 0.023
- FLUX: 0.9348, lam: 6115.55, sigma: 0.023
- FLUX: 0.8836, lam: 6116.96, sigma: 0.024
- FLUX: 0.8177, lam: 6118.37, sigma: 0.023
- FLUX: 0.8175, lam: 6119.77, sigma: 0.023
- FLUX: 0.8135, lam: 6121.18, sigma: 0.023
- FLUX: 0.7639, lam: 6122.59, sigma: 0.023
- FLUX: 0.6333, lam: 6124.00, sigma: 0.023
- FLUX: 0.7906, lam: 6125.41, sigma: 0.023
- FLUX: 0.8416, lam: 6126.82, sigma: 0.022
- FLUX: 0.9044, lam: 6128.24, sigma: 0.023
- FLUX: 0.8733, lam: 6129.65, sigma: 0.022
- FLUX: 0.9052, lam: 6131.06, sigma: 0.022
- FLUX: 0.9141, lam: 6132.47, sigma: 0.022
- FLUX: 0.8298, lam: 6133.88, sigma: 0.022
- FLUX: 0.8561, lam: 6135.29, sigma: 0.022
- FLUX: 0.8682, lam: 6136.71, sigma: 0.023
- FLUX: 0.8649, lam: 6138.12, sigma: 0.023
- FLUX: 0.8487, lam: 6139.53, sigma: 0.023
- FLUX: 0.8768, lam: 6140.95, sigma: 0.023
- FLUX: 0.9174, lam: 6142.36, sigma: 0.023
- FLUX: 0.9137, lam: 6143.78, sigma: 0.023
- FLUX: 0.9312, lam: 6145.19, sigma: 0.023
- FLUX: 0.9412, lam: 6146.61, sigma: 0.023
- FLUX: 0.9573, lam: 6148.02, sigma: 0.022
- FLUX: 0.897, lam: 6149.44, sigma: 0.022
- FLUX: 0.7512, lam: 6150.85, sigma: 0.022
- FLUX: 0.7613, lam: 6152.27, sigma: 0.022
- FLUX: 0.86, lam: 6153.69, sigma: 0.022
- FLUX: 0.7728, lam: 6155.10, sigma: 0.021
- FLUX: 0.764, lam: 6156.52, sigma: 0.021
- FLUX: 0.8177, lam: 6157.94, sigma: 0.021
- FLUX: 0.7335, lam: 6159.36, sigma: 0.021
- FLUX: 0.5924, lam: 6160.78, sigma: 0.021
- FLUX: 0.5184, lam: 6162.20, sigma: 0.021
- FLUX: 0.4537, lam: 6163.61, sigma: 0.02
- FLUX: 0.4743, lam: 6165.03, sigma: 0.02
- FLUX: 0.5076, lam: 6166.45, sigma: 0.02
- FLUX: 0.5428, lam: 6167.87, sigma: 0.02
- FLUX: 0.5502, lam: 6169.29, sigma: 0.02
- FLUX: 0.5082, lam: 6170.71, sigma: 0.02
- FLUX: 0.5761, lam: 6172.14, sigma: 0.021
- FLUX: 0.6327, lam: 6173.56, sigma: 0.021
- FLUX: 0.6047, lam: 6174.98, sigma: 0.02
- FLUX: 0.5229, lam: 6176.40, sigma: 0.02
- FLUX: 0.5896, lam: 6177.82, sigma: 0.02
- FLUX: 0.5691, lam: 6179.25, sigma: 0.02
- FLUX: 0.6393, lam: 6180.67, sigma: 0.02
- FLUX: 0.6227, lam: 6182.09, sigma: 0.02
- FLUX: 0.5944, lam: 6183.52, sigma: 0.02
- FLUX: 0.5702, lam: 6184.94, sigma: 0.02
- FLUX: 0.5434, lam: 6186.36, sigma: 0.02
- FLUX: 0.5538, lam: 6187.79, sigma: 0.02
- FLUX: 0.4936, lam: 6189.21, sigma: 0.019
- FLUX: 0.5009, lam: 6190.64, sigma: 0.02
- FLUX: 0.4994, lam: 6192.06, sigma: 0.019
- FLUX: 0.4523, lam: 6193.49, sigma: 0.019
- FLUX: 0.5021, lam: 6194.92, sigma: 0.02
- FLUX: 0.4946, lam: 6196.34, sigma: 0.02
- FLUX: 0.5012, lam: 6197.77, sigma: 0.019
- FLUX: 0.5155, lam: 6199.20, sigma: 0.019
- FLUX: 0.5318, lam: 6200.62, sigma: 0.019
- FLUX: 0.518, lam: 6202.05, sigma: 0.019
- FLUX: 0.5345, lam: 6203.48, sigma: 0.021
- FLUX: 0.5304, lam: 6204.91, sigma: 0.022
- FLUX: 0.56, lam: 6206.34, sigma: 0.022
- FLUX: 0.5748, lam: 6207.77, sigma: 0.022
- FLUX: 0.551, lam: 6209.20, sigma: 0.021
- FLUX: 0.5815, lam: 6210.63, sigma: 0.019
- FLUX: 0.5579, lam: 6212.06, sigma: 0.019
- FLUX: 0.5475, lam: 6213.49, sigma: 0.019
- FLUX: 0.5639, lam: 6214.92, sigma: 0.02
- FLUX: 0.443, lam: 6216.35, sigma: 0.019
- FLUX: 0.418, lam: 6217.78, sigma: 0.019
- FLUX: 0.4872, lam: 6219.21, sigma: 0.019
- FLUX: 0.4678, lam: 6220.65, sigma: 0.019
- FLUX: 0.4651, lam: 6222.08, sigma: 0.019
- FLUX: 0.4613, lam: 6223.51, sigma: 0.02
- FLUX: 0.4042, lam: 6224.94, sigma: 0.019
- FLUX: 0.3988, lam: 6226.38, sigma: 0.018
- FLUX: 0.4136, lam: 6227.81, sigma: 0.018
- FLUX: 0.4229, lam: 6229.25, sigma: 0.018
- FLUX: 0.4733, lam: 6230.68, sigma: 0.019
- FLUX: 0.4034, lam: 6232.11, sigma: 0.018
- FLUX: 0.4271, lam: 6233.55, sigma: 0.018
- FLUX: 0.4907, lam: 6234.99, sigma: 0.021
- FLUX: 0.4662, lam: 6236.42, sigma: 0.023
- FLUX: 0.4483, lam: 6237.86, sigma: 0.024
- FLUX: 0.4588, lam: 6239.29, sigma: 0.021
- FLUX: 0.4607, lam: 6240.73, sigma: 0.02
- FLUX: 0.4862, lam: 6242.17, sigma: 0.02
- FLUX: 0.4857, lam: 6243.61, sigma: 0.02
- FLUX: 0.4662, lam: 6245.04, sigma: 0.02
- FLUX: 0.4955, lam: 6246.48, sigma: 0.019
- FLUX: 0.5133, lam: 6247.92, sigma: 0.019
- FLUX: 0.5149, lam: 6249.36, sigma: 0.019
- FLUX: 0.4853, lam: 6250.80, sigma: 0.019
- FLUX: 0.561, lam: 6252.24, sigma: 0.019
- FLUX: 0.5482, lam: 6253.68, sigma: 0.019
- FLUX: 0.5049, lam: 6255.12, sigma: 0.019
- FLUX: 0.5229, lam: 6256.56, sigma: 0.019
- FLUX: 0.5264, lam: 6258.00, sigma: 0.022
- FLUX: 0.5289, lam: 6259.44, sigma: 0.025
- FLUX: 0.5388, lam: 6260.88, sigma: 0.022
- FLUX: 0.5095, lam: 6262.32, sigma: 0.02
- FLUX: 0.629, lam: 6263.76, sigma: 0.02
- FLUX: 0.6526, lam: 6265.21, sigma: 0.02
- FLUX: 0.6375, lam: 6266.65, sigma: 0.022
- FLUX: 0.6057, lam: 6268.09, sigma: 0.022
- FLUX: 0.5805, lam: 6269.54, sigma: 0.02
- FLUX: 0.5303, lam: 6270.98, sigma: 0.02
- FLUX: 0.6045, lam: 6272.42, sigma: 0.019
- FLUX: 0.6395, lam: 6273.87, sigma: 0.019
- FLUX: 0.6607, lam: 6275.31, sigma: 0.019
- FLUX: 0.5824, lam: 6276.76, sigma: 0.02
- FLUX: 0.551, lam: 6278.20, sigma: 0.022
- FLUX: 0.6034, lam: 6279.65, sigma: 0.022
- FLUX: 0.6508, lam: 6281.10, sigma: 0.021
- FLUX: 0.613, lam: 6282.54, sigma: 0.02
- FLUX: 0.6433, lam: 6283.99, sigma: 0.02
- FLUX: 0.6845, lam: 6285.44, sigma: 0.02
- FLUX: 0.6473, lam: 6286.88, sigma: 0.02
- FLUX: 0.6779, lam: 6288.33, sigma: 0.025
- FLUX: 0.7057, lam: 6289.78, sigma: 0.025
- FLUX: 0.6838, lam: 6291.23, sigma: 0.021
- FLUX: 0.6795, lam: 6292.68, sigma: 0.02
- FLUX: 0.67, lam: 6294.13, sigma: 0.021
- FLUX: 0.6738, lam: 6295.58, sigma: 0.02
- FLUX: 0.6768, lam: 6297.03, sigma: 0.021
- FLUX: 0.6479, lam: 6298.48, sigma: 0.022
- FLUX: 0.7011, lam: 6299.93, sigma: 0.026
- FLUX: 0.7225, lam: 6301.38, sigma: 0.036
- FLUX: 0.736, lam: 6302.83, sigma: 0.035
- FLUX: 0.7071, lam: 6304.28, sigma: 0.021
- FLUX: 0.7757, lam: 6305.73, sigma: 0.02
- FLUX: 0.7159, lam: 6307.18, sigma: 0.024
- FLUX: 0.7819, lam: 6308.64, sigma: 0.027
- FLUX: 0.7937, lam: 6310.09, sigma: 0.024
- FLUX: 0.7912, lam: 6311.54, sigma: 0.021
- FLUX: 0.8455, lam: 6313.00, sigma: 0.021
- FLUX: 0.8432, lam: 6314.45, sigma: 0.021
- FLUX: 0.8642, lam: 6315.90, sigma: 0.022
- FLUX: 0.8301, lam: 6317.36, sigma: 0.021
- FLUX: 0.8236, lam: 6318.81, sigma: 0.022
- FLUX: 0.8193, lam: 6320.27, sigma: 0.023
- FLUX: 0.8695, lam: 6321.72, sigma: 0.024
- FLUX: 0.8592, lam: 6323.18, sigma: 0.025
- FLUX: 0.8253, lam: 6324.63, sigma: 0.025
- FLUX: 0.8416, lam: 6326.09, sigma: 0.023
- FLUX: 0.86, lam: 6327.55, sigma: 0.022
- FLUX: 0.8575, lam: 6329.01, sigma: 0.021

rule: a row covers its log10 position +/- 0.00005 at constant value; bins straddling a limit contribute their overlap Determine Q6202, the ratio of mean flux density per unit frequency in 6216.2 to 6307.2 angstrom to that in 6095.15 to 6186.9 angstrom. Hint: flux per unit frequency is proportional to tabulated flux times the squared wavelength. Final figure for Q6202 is 0.77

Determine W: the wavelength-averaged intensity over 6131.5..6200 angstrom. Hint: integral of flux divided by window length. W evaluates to 0.671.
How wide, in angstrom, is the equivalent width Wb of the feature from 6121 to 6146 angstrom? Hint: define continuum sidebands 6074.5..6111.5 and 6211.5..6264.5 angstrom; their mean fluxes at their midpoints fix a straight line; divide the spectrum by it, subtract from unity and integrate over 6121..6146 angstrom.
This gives -3.5 angstrom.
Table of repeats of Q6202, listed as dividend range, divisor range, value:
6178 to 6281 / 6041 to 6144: 0.65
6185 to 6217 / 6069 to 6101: 0.63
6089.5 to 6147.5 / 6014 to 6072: 1.14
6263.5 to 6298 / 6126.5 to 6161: 0.78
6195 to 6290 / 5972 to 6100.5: 0.75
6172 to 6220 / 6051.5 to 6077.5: 0.68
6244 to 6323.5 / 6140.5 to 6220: 1.11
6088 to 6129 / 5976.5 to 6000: 1.34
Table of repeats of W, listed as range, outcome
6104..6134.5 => 0.839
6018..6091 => 0.798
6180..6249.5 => 0.5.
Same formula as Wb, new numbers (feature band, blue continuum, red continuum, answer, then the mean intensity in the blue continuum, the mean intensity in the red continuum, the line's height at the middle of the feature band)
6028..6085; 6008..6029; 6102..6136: -3.5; 0.714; 0.837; 0.76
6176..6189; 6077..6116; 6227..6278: 1.9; 0.858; 0.522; 0.673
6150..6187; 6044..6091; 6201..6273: 1.2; 0.83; 0.509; 0.639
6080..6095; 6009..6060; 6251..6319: -2.0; 0.758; 0.659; 0.737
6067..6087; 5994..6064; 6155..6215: -4.3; 0.749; 0.562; 0.692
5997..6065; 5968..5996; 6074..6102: -1.1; 0.633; 0.862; 0.739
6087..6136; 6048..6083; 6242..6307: -4.3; 0.832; 0.608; 0.783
